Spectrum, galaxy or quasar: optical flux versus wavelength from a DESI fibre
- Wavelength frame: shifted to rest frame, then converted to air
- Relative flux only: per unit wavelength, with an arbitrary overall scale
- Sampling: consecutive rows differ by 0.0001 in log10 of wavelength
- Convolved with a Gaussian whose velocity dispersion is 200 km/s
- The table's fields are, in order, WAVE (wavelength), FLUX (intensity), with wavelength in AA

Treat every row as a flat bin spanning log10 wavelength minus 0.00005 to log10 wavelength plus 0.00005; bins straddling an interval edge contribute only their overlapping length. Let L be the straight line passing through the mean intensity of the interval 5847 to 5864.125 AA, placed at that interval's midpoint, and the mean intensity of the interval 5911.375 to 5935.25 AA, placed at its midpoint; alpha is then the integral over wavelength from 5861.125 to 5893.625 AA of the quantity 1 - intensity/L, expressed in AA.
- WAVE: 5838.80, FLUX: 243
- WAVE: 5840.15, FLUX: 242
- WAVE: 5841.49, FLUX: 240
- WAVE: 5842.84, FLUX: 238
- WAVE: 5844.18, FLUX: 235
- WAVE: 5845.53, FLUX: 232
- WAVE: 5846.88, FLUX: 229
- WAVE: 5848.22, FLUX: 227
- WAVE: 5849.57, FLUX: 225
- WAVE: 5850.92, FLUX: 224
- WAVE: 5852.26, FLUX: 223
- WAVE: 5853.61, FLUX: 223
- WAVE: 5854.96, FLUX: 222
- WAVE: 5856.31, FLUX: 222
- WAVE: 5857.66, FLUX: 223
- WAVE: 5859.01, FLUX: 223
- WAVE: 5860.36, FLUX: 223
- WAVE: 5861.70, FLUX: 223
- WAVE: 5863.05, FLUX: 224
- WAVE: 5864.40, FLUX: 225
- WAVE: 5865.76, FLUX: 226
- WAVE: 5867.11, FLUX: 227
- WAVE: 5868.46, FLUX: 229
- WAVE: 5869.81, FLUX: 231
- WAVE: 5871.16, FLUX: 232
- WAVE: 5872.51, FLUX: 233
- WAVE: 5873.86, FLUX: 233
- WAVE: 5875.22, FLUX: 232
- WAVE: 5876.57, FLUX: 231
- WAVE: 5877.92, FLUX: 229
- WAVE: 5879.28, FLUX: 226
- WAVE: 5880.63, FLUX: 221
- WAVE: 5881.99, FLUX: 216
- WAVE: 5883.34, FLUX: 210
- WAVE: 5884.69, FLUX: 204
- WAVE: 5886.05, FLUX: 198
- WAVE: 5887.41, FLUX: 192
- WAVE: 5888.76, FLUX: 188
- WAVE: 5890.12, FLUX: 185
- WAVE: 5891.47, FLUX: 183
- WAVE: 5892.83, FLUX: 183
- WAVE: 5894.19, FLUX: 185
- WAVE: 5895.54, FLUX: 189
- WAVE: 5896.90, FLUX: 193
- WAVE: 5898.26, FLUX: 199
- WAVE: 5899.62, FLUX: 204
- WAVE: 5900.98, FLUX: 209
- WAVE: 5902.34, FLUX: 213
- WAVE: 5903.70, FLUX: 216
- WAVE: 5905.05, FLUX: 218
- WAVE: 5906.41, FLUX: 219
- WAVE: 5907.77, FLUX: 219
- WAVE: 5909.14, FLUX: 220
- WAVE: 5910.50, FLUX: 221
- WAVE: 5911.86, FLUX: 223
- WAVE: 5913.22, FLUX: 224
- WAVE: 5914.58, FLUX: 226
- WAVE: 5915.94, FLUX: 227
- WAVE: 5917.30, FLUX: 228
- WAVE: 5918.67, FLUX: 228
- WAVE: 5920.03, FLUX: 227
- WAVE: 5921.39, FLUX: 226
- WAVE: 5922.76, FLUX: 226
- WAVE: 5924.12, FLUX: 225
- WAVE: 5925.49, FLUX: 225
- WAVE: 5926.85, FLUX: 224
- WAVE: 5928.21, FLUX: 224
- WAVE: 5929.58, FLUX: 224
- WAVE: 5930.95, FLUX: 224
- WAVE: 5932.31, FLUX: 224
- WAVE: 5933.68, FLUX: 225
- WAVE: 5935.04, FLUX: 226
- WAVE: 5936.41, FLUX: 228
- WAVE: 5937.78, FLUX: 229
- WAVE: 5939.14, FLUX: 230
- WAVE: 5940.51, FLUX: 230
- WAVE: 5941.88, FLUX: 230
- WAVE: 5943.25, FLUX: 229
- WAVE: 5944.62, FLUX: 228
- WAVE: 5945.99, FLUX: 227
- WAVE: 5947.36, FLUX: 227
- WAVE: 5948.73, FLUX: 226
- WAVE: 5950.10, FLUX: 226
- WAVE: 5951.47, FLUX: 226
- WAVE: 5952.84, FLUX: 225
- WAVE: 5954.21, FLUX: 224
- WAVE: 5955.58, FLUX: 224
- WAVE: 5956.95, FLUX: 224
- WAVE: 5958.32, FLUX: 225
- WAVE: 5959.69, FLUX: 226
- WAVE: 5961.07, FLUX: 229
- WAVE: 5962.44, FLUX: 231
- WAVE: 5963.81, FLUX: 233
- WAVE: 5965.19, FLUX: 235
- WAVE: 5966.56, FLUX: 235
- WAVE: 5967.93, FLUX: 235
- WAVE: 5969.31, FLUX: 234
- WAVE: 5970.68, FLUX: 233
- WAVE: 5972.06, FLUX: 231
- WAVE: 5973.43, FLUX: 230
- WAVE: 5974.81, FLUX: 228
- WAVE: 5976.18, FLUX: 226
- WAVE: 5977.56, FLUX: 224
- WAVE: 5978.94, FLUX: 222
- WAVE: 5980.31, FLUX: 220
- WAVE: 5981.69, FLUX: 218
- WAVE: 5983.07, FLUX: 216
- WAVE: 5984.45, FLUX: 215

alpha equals 1.2 AA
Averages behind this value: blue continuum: 224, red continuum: 225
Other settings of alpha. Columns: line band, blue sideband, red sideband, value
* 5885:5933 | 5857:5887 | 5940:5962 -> 2.64 AA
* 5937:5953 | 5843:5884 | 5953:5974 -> 0.09 AA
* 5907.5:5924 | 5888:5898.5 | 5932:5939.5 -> -1.28 AA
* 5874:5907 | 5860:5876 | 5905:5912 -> 2.54 AA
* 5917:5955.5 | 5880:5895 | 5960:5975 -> -1.46 AA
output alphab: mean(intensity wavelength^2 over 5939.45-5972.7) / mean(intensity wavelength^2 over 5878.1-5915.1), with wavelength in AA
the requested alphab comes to 1.1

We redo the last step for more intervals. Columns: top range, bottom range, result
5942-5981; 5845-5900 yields 1.09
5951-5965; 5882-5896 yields 1.20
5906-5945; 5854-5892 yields 1.05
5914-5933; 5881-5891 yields 1.15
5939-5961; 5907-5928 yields 1.02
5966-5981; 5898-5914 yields 1.08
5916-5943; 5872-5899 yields 1.11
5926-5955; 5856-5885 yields 1.03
